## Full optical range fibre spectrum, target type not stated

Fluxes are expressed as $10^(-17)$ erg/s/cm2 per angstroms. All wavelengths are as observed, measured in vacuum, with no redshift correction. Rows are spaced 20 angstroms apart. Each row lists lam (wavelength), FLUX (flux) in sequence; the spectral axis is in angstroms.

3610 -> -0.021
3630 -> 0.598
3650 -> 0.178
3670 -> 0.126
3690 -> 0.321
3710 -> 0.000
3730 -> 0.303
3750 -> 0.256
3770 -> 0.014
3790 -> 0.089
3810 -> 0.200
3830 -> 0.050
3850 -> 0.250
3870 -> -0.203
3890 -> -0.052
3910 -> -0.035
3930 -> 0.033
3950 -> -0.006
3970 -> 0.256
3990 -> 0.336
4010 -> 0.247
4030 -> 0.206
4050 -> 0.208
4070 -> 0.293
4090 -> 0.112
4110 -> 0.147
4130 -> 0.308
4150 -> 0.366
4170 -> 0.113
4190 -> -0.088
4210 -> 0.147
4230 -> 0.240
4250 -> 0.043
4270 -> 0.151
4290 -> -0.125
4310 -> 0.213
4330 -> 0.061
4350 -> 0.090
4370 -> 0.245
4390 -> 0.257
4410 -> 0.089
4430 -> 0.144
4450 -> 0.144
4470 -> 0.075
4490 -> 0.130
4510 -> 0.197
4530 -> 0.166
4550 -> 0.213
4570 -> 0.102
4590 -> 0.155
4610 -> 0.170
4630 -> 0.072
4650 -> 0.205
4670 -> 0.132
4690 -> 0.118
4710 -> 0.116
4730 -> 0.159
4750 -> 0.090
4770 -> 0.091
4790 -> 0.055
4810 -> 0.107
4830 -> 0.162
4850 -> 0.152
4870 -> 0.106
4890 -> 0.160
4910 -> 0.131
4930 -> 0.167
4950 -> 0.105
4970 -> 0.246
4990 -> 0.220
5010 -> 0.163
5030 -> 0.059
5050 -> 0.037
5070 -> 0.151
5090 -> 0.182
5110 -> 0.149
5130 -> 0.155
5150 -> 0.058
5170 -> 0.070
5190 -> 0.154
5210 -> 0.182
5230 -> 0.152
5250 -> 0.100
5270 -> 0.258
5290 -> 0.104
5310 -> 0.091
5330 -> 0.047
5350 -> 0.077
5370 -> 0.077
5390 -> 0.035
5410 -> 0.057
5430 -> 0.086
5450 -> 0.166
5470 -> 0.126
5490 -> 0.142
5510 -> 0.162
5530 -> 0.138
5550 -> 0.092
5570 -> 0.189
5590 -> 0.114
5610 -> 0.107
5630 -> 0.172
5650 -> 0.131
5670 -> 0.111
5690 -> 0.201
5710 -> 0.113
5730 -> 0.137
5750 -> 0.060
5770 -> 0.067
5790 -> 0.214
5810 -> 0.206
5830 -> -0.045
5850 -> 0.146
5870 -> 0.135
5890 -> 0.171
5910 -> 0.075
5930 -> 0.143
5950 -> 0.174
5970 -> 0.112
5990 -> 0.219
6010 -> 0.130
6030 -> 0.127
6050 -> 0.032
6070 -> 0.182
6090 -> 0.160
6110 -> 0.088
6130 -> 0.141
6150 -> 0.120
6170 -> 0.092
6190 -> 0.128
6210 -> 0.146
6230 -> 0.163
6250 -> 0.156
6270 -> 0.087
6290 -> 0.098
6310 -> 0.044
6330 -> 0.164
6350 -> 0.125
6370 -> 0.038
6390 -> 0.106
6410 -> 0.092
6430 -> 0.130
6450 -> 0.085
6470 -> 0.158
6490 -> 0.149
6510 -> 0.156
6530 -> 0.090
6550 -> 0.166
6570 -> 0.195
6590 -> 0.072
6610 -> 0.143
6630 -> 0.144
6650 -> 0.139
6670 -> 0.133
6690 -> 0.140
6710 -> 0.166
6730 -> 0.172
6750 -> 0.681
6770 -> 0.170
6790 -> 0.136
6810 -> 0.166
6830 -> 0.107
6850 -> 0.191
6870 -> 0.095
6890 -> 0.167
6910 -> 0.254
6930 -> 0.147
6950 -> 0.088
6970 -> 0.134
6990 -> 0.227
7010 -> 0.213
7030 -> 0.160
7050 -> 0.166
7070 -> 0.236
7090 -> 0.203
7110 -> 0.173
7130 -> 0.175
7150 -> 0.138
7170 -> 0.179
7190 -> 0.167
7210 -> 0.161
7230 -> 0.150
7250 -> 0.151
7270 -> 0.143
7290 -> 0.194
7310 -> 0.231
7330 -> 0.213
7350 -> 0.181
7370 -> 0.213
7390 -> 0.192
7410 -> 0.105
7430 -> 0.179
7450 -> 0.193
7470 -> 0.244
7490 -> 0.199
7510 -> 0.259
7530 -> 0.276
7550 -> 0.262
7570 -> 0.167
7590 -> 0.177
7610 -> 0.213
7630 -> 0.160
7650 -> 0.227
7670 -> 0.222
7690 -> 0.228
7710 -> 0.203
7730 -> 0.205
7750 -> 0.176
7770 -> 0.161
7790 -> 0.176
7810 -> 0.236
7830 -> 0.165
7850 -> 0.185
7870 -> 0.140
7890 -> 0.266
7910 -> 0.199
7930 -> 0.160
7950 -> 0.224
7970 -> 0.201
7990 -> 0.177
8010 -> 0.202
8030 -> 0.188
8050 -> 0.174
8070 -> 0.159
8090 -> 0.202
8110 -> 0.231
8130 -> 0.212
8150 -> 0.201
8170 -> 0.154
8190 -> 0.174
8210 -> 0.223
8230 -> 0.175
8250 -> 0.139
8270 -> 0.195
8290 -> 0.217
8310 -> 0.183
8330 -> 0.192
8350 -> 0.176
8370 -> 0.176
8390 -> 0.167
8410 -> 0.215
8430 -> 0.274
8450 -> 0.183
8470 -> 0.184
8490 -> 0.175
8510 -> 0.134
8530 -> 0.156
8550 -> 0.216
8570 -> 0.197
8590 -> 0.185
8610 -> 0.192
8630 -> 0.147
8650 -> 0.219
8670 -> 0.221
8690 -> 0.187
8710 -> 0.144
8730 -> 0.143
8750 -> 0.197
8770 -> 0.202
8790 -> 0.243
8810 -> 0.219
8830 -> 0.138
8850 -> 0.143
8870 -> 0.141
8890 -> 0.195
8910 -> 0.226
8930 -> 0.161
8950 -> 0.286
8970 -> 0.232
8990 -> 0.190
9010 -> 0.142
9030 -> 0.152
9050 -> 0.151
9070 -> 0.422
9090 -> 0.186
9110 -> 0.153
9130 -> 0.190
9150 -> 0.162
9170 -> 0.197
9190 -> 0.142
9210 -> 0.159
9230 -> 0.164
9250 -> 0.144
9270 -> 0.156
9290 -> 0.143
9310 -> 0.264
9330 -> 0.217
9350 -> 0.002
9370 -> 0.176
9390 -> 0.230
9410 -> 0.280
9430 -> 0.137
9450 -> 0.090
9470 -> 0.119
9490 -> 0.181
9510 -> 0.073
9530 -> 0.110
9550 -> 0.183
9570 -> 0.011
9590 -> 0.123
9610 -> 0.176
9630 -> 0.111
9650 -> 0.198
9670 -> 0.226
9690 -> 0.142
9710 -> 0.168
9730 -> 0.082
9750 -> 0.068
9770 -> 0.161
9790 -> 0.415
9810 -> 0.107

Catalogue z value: 0.810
